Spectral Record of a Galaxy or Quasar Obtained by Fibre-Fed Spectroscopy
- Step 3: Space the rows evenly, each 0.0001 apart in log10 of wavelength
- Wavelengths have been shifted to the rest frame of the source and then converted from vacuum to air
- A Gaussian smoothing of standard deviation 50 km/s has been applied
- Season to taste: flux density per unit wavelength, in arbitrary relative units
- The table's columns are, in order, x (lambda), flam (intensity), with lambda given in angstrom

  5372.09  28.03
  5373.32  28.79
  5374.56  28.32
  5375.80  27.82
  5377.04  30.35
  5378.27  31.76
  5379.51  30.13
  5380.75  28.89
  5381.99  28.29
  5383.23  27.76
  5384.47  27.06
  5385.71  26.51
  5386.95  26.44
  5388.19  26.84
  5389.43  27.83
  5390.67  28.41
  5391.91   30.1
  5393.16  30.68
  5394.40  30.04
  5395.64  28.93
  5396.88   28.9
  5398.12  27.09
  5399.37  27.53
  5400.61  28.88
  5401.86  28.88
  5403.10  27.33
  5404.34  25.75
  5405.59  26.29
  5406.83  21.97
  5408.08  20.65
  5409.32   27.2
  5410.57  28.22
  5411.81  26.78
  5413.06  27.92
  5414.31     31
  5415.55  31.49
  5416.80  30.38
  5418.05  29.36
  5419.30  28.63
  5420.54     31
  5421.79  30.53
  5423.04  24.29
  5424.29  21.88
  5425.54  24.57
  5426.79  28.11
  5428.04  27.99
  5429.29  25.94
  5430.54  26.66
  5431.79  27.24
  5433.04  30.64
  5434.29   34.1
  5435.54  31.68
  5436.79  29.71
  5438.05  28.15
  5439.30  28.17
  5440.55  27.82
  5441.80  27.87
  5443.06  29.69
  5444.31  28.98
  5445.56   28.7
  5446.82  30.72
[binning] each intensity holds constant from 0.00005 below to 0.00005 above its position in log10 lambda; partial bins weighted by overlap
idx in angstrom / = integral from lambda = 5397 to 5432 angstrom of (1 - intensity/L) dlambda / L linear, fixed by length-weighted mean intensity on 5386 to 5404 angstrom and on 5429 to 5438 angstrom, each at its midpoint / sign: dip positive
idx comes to 2.0 angstrom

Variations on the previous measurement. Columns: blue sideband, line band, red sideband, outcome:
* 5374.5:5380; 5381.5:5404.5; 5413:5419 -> 1.41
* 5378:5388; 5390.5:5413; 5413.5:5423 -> 1.29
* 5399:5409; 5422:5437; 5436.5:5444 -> 0.01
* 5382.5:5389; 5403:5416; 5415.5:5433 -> 0.34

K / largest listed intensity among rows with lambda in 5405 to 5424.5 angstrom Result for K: 31.49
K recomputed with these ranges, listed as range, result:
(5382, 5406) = 30.68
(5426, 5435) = 34.1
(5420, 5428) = 31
